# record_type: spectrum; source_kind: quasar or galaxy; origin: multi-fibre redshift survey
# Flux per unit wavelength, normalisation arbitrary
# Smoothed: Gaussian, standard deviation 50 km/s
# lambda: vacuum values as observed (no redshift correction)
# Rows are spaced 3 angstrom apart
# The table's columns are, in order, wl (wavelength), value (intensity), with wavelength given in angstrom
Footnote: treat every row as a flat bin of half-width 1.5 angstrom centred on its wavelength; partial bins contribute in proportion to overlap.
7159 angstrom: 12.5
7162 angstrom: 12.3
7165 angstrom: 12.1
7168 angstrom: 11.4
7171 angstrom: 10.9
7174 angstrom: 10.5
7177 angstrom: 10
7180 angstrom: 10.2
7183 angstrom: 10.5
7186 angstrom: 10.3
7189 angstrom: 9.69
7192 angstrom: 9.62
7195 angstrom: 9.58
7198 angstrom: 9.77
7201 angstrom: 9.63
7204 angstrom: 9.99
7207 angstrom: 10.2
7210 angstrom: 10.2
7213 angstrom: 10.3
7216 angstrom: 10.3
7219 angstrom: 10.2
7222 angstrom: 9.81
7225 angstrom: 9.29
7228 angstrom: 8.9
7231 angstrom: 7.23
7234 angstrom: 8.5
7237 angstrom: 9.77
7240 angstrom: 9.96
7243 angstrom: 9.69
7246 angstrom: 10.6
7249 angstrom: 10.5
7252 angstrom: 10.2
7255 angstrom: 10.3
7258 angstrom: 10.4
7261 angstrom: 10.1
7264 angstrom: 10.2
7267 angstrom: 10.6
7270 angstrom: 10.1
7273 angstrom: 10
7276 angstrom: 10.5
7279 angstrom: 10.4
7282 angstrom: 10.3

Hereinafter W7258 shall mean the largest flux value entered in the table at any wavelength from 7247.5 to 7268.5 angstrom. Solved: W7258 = 10.6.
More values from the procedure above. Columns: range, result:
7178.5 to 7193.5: 10.5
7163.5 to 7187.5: 12.1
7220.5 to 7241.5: 9.96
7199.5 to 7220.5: 10.3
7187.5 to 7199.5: 9.77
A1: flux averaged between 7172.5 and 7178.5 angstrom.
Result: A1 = 10.2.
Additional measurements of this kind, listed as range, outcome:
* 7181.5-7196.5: 9.94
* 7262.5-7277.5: 10.3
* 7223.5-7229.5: 9.1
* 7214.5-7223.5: 10.1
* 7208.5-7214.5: 10.2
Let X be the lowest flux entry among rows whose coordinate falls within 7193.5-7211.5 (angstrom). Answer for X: 9.58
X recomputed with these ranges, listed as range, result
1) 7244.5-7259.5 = 10.2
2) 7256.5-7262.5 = 10.1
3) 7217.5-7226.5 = 9.29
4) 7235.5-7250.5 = 9.69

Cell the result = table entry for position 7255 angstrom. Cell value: 10.3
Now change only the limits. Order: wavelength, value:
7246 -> 10.6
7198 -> 9.77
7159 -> 12.5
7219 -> 10.2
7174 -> 10.5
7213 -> 10.3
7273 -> 10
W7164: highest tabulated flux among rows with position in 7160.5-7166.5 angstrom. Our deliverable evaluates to 12.3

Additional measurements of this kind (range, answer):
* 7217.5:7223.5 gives 10.2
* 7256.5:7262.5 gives 10.4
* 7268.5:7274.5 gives 10.1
